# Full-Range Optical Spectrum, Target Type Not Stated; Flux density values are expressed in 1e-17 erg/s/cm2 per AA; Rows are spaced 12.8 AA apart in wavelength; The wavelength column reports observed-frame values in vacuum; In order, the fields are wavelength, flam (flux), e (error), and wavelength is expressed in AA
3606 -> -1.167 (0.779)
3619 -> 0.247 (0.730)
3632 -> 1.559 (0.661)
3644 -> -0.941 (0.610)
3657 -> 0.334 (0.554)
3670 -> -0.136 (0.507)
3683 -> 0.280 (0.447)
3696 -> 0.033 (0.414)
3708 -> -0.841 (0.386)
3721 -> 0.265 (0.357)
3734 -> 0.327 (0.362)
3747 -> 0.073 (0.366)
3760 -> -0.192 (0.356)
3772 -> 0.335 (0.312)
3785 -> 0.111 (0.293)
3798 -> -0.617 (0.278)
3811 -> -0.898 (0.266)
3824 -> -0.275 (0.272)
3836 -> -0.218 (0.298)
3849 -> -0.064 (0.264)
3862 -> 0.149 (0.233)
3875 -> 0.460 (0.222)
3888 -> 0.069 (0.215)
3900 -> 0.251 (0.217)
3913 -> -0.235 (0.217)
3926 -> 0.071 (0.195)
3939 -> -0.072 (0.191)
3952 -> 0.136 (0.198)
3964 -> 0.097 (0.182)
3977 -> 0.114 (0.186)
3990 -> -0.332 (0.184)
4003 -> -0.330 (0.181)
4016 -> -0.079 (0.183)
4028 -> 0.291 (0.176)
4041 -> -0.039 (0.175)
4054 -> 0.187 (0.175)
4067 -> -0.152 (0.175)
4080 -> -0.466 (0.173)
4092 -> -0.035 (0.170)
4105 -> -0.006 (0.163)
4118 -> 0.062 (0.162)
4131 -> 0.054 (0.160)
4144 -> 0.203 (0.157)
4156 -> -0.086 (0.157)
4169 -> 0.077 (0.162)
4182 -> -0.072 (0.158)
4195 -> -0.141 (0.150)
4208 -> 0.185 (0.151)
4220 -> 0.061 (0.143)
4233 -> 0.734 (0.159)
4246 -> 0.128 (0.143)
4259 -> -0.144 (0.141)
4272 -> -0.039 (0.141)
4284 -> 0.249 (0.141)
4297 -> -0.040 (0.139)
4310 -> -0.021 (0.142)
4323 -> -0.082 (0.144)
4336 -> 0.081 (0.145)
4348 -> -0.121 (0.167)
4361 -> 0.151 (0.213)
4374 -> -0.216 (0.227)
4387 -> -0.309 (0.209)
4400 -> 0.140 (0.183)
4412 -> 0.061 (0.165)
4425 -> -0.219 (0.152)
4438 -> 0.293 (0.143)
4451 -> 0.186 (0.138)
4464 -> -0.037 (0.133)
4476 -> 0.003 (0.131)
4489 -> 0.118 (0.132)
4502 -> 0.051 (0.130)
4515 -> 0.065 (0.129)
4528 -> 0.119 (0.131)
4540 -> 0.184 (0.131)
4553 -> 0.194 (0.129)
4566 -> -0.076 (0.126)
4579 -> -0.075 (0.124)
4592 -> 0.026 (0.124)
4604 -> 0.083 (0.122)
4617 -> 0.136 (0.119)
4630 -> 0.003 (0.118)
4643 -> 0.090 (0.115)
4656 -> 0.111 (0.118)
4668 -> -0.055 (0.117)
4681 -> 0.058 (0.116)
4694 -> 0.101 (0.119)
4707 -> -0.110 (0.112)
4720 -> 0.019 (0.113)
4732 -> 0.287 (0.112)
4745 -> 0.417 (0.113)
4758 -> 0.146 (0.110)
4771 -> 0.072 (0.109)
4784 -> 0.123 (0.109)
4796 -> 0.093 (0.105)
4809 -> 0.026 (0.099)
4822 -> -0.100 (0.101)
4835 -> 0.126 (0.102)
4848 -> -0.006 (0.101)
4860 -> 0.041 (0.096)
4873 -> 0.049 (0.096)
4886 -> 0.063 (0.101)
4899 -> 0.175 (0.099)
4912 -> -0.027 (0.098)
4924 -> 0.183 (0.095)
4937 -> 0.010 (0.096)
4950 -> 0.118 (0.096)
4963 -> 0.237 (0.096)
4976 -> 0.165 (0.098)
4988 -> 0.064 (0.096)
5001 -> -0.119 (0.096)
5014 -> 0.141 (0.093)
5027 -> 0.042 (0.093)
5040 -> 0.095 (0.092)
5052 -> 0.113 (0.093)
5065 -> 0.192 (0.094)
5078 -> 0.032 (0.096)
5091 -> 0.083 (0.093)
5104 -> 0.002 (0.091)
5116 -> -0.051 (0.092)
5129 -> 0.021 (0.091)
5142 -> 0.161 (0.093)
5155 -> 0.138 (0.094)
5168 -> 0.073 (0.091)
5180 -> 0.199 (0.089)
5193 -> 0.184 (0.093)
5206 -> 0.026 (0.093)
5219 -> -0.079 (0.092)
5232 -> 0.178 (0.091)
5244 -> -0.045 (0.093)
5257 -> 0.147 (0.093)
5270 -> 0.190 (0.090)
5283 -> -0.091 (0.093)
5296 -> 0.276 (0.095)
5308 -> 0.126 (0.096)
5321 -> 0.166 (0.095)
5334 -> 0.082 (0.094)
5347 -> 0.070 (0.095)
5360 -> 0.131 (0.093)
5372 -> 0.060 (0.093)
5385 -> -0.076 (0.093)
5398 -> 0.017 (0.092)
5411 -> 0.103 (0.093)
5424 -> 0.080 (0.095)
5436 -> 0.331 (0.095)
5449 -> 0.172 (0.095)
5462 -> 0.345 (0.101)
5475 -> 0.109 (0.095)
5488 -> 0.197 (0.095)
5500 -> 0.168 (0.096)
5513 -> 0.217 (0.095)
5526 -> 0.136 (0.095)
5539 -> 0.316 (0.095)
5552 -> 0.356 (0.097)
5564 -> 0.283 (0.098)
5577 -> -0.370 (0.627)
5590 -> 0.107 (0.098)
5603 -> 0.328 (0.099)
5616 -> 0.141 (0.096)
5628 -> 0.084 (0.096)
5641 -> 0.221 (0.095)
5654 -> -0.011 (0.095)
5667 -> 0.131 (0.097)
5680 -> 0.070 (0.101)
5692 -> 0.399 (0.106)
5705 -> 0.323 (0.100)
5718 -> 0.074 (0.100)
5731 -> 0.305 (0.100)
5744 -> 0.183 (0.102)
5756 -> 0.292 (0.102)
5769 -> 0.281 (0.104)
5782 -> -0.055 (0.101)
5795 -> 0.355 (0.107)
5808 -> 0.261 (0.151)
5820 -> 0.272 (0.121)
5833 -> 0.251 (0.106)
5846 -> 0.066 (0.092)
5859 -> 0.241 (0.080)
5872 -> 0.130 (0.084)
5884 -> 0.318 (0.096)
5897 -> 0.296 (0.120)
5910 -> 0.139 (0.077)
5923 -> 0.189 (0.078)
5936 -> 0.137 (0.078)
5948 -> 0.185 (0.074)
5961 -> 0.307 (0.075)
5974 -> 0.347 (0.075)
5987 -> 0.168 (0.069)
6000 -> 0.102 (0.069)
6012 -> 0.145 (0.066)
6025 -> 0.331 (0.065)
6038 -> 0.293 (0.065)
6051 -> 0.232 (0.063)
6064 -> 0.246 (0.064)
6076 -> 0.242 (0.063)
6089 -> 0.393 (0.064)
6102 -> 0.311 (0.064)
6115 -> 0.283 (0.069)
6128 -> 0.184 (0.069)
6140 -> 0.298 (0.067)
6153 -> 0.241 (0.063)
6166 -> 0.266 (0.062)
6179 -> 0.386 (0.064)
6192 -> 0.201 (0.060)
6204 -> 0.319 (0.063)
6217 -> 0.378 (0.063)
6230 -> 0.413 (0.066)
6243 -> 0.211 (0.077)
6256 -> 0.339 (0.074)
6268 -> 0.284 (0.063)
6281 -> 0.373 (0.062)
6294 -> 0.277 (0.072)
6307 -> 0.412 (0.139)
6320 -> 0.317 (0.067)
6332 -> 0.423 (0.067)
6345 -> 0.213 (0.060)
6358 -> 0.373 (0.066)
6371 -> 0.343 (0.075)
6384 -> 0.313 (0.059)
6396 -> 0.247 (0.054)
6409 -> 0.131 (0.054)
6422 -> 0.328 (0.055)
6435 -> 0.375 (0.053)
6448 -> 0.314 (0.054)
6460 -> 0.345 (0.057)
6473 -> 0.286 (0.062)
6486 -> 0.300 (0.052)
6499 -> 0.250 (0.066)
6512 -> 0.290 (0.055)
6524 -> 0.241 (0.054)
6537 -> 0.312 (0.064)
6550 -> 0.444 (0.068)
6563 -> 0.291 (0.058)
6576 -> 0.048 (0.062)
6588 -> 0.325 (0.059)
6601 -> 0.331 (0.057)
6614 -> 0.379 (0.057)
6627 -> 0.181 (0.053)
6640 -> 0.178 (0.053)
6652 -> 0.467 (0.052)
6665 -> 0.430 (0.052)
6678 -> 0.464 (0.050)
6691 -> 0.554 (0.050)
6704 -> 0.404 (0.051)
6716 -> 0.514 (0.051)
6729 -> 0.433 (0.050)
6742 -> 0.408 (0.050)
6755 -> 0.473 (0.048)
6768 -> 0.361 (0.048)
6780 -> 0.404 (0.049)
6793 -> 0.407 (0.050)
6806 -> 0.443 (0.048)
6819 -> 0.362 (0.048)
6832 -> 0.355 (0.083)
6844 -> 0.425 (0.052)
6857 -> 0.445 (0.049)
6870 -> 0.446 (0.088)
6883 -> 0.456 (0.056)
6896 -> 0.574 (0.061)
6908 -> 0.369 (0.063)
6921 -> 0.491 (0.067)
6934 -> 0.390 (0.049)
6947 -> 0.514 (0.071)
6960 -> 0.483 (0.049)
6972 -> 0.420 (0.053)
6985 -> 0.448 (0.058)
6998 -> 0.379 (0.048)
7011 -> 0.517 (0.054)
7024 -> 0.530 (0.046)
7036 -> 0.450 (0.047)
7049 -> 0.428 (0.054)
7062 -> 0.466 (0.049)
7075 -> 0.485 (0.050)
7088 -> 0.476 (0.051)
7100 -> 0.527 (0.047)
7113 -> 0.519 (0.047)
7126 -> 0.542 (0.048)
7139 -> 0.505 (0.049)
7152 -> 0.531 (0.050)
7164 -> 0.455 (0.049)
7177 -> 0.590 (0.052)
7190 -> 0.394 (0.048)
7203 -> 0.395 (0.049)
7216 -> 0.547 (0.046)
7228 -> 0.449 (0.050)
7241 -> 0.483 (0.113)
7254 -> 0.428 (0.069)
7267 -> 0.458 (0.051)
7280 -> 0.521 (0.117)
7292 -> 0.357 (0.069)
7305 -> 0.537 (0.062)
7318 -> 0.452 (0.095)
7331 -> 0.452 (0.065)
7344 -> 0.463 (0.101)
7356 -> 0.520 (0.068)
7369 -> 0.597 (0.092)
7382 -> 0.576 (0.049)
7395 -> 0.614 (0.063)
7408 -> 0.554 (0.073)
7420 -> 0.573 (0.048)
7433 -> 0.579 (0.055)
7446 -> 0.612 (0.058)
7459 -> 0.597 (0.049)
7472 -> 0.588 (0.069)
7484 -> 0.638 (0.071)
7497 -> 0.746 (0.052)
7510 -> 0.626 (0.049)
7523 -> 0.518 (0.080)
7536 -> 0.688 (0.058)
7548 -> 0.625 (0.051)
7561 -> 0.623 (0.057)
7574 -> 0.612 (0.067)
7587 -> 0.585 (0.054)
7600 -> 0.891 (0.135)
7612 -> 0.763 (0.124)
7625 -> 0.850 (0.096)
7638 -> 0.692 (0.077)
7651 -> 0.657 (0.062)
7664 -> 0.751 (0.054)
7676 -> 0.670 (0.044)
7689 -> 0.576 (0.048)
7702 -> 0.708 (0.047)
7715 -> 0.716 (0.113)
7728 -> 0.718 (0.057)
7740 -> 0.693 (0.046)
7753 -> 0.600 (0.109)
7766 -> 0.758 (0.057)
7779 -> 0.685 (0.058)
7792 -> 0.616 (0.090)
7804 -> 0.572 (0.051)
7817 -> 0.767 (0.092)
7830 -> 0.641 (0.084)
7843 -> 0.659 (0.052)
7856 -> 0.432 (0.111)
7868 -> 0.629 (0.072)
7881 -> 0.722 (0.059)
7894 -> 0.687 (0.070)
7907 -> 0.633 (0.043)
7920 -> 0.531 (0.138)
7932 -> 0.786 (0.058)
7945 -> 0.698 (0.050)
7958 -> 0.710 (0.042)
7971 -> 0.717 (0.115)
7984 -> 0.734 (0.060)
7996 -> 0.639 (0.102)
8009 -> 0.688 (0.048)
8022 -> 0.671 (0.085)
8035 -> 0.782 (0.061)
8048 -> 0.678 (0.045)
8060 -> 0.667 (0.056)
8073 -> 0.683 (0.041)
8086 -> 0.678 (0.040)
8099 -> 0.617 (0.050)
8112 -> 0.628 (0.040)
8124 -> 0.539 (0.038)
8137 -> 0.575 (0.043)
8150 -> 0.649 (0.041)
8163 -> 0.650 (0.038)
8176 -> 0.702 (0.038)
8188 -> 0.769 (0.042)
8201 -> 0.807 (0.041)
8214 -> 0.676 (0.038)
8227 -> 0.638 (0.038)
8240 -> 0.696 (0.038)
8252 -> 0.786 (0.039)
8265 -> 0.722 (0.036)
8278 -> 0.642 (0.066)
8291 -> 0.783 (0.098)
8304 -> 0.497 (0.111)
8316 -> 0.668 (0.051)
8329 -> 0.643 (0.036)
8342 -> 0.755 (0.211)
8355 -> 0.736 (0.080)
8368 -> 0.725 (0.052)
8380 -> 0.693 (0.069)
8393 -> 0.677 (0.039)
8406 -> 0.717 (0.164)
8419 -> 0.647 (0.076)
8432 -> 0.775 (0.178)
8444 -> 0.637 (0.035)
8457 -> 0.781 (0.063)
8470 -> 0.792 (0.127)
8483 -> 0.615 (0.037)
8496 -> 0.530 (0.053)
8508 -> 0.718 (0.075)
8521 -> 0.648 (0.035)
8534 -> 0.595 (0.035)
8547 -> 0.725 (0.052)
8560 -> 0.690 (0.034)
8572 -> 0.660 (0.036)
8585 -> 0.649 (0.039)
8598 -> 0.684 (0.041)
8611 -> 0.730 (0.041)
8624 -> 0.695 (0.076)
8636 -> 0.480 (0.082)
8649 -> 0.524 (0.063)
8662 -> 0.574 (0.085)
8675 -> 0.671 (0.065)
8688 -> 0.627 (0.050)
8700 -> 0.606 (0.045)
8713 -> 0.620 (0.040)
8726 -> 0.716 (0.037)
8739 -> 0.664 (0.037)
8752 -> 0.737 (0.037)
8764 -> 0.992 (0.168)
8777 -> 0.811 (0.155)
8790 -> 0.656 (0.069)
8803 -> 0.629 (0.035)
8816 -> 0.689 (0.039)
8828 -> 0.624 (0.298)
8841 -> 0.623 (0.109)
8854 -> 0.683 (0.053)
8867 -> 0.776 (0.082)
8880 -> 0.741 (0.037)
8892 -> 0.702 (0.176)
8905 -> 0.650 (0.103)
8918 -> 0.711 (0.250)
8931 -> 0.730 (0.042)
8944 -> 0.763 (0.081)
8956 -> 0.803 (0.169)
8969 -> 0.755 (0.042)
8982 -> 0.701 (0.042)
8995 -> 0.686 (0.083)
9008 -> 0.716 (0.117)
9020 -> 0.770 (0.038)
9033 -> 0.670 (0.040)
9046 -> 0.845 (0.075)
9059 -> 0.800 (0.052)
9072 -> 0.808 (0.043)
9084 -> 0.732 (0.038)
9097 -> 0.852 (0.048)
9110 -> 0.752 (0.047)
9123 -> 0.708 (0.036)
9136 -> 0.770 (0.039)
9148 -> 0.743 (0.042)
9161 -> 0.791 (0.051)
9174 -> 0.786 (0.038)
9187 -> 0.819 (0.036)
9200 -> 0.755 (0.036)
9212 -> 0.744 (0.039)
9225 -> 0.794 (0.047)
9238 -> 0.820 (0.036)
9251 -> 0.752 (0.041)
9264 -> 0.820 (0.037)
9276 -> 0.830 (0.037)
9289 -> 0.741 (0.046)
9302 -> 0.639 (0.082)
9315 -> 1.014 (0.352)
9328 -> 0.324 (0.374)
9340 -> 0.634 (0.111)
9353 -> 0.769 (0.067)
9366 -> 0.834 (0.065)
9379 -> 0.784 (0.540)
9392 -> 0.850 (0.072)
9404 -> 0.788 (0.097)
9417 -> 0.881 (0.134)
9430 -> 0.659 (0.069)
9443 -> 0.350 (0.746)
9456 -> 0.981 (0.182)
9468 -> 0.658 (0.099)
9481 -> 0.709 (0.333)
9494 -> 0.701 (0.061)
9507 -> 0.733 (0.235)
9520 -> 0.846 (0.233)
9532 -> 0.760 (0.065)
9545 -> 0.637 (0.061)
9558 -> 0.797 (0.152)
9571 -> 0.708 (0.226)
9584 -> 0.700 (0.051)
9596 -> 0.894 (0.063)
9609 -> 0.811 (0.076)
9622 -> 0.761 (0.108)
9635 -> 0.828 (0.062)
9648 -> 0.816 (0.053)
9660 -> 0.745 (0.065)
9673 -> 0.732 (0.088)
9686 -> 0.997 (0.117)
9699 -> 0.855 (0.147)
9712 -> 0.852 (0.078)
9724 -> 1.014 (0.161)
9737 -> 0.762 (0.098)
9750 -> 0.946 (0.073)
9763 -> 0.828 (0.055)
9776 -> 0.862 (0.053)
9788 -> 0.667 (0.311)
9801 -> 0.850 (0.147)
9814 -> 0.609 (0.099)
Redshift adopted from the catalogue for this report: 0.671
